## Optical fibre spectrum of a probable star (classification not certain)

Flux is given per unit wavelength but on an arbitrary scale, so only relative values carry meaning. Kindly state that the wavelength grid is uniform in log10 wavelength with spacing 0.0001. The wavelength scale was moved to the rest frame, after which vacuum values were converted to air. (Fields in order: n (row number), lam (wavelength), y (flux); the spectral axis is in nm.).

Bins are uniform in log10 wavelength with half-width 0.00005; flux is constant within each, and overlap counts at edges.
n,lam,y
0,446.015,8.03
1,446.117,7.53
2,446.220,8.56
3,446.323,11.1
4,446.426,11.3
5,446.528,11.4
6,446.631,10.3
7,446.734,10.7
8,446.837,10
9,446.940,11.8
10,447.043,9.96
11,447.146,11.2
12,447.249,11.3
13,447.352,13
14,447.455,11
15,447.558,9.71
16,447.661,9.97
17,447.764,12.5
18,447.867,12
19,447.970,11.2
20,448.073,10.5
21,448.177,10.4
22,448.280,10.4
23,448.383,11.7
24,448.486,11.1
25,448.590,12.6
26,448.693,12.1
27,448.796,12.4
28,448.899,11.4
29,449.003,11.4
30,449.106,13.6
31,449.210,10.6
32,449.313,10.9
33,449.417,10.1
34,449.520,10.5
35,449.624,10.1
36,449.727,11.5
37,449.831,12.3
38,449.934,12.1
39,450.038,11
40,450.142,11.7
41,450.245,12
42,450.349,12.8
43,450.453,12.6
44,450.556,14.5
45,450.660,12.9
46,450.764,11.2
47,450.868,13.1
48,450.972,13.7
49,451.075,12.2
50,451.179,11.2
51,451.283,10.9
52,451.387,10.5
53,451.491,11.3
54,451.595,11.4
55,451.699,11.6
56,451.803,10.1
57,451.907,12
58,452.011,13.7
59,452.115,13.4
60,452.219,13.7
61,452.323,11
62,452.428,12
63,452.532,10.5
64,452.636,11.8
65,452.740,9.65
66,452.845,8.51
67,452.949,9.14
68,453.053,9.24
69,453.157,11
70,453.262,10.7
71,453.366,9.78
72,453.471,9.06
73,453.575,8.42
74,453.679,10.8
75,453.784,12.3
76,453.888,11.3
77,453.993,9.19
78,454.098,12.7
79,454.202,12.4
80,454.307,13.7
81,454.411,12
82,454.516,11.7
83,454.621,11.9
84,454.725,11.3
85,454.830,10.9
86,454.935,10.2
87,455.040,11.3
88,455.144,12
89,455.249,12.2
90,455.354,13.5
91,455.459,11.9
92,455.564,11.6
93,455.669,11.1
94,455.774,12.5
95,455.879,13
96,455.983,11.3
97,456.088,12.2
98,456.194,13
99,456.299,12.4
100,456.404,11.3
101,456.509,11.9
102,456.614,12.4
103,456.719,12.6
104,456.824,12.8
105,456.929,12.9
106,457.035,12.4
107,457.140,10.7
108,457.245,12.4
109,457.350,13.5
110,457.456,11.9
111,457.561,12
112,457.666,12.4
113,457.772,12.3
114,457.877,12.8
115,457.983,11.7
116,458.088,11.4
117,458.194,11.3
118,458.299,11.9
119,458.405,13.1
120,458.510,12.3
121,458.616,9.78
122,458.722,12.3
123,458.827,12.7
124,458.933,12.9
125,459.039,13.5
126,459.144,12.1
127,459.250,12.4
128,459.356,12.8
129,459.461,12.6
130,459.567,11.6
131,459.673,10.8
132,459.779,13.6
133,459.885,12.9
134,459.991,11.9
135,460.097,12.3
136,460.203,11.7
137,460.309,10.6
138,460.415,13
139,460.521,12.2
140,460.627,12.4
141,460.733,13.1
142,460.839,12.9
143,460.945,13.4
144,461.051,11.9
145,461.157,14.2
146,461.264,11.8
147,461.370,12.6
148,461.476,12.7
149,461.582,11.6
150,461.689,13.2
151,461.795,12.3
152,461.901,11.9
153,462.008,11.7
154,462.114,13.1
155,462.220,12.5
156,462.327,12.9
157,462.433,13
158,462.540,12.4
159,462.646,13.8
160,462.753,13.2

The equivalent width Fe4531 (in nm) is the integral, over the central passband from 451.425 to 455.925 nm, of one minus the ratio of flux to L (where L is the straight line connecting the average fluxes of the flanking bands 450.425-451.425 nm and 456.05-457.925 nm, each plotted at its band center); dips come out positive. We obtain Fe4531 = 0.358 nm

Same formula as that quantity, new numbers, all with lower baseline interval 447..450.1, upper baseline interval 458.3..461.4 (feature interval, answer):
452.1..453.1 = 0.07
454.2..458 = -0.03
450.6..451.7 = -0.03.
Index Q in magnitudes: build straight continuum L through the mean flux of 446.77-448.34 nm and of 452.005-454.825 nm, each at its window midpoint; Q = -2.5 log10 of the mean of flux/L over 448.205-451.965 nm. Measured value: -0.06 mag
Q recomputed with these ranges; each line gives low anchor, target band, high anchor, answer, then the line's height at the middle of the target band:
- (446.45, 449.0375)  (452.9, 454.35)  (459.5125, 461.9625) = 0.10 mag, 11.7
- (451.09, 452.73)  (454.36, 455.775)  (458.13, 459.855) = 0.02 mag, 11.9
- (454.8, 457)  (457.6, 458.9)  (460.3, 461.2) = 0.03 mag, 12.4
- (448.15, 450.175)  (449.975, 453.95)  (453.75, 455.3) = 0.01 mag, 11.5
